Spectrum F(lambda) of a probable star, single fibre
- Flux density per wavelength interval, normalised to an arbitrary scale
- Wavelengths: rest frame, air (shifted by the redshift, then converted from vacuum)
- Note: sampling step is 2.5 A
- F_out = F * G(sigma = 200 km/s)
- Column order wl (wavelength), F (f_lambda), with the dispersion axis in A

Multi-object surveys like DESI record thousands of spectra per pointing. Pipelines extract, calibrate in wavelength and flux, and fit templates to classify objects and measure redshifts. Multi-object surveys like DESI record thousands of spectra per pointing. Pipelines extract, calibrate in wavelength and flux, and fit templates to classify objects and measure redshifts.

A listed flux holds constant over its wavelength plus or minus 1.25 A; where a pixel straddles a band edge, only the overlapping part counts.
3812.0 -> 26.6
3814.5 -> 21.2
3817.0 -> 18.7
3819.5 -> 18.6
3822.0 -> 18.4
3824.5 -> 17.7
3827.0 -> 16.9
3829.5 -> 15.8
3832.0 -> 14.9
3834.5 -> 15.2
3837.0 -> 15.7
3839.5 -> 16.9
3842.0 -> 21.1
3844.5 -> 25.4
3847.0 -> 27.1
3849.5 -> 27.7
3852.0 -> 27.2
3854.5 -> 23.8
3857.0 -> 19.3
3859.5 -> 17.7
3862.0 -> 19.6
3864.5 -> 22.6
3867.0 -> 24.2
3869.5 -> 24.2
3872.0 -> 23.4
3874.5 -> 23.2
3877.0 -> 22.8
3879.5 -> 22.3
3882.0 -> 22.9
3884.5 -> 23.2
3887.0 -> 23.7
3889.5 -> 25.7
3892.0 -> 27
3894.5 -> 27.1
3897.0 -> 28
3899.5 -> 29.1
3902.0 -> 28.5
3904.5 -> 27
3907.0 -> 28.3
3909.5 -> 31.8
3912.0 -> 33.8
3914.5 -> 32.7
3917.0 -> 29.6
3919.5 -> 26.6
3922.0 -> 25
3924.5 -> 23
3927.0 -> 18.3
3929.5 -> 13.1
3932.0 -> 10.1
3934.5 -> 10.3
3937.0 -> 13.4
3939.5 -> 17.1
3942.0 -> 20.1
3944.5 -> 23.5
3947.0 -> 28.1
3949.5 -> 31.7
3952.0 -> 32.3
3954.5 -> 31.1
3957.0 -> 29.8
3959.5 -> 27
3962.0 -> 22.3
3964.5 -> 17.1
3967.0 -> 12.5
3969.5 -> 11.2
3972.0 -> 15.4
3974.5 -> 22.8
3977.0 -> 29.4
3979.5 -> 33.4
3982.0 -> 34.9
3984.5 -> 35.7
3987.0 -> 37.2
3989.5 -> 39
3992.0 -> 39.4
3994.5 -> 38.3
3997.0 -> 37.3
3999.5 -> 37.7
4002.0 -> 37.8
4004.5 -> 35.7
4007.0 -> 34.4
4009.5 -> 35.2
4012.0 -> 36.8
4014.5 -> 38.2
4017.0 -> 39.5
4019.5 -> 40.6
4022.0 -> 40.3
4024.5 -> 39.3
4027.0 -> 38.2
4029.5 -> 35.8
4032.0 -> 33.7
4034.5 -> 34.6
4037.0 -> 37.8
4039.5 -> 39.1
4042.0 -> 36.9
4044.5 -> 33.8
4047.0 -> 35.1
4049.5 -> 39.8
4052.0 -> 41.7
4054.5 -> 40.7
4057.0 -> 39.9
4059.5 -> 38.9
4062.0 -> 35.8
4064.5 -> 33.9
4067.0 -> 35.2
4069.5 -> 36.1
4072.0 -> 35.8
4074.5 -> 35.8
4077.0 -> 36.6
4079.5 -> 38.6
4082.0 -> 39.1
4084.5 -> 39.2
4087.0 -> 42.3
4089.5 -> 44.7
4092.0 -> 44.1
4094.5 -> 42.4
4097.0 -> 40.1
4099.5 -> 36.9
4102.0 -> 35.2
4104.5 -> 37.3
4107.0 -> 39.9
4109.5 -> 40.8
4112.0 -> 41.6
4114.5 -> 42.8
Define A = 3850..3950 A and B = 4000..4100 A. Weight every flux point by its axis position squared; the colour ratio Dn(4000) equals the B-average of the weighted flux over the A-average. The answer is 1.7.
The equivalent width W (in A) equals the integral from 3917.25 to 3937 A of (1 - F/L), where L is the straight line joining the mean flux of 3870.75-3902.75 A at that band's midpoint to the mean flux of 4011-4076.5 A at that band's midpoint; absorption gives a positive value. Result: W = 6.9 A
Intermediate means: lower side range 25.1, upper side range 37.4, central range 18.3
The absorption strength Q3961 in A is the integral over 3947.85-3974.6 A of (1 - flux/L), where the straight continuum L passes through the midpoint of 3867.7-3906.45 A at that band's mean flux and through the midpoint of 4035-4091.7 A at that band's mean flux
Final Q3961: 6.5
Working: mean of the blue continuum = 25.2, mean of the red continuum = 38.1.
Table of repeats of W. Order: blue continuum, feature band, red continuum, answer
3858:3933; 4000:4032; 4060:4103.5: -3.9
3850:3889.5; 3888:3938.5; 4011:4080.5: 3.5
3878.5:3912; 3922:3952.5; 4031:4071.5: 10.0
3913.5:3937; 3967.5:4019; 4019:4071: -5.0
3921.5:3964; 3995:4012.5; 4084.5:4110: -4.4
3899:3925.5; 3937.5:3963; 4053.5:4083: 4.0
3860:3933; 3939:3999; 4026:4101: 5.2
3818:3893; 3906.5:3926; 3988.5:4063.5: -1.1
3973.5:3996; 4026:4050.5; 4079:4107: 0.6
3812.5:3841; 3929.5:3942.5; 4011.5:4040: 6.8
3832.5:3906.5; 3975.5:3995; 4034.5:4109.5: -2.2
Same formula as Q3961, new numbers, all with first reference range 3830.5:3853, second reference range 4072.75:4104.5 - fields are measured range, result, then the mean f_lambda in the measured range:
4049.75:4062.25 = -0.9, 39.7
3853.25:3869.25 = 0.8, 21.4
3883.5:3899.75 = -0.8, 26.1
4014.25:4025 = -1.7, 39.7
